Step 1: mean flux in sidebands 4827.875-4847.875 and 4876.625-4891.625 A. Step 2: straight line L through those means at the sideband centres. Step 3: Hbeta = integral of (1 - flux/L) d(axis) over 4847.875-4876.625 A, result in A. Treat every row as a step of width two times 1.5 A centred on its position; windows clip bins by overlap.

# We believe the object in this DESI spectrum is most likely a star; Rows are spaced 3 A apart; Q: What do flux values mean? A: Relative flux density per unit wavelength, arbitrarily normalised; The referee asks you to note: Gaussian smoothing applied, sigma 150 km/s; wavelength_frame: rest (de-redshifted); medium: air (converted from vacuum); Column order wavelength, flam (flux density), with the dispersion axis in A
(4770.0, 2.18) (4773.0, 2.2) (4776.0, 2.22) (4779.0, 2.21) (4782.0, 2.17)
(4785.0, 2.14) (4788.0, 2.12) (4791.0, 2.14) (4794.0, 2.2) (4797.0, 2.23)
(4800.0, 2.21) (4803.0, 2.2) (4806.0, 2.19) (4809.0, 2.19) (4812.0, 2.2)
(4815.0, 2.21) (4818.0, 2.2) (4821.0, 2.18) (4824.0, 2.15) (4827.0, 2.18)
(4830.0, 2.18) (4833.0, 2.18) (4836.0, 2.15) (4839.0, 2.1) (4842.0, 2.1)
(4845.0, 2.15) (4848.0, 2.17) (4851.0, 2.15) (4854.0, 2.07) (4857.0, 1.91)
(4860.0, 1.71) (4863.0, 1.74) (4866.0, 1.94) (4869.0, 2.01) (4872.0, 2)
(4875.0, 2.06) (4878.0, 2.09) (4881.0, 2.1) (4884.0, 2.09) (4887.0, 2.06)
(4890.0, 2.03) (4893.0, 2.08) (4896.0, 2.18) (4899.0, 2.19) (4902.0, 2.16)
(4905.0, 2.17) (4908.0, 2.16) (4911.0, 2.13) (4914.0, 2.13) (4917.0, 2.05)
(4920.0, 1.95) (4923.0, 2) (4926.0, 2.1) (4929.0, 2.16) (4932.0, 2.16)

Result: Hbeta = 1.9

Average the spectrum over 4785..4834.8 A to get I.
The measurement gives 2.18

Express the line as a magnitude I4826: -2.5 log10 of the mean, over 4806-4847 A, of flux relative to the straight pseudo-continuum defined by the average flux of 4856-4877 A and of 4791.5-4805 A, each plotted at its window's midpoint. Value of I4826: -0.04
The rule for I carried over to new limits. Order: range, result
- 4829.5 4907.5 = 2.07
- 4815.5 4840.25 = 2.17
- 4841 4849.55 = 2.14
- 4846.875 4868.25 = 1.95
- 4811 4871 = 2.08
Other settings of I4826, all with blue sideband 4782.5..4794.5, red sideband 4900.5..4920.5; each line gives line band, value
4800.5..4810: -0.03 mag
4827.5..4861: 0.02 mag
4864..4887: 0.05 mag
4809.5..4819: -0.03 mag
